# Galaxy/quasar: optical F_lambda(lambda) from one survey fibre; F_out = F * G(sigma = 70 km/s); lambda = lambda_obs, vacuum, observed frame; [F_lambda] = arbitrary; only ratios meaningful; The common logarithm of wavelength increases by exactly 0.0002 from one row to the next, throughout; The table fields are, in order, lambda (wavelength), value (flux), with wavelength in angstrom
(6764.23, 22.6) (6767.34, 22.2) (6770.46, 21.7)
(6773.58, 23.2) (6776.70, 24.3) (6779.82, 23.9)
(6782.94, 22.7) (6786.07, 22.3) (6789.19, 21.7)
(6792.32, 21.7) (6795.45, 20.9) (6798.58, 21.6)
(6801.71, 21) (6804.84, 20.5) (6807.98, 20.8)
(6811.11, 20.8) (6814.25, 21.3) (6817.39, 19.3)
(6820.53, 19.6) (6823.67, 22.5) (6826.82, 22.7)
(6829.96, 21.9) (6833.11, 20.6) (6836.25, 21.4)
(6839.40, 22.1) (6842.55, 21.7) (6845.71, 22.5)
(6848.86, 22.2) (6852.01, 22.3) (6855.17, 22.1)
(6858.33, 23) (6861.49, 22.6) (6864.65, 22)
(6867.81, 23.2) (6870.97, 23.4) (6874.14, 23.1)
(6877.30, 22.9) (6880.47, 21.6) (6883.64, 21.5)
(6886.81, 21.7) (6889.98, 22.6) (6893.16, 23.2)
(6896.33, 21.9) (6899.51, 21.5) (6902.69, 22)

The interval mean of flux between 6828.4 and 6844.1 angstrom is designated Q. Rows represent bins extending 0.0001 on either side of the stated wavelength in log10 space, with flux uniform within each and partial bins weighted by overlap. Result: 21.5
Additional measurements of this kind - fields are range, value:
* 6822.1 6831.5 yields 22.4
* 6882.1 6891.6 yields 21.9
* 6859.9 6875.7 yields 22.9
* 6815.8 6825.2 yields 20.5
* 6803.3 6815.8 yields 20.8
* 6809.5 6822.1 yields 20.3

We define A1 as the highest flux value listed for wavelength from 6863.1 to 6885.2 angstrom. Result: 23.4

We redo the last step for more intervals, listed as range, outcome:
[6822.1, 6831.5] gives 22.7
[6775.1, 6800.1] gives 24.3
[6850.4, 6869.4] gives 23.2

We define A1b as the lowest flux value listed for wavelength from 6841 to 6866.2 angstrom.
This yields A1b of 21.7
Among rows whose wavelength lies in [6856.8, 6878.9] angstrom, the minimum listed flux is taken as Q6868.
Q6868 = 22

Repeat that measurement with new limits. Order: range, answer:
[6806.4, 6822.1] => 19.3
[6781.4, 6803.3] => 20.9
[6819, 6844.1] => 19.6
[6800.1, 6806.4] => 20.5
